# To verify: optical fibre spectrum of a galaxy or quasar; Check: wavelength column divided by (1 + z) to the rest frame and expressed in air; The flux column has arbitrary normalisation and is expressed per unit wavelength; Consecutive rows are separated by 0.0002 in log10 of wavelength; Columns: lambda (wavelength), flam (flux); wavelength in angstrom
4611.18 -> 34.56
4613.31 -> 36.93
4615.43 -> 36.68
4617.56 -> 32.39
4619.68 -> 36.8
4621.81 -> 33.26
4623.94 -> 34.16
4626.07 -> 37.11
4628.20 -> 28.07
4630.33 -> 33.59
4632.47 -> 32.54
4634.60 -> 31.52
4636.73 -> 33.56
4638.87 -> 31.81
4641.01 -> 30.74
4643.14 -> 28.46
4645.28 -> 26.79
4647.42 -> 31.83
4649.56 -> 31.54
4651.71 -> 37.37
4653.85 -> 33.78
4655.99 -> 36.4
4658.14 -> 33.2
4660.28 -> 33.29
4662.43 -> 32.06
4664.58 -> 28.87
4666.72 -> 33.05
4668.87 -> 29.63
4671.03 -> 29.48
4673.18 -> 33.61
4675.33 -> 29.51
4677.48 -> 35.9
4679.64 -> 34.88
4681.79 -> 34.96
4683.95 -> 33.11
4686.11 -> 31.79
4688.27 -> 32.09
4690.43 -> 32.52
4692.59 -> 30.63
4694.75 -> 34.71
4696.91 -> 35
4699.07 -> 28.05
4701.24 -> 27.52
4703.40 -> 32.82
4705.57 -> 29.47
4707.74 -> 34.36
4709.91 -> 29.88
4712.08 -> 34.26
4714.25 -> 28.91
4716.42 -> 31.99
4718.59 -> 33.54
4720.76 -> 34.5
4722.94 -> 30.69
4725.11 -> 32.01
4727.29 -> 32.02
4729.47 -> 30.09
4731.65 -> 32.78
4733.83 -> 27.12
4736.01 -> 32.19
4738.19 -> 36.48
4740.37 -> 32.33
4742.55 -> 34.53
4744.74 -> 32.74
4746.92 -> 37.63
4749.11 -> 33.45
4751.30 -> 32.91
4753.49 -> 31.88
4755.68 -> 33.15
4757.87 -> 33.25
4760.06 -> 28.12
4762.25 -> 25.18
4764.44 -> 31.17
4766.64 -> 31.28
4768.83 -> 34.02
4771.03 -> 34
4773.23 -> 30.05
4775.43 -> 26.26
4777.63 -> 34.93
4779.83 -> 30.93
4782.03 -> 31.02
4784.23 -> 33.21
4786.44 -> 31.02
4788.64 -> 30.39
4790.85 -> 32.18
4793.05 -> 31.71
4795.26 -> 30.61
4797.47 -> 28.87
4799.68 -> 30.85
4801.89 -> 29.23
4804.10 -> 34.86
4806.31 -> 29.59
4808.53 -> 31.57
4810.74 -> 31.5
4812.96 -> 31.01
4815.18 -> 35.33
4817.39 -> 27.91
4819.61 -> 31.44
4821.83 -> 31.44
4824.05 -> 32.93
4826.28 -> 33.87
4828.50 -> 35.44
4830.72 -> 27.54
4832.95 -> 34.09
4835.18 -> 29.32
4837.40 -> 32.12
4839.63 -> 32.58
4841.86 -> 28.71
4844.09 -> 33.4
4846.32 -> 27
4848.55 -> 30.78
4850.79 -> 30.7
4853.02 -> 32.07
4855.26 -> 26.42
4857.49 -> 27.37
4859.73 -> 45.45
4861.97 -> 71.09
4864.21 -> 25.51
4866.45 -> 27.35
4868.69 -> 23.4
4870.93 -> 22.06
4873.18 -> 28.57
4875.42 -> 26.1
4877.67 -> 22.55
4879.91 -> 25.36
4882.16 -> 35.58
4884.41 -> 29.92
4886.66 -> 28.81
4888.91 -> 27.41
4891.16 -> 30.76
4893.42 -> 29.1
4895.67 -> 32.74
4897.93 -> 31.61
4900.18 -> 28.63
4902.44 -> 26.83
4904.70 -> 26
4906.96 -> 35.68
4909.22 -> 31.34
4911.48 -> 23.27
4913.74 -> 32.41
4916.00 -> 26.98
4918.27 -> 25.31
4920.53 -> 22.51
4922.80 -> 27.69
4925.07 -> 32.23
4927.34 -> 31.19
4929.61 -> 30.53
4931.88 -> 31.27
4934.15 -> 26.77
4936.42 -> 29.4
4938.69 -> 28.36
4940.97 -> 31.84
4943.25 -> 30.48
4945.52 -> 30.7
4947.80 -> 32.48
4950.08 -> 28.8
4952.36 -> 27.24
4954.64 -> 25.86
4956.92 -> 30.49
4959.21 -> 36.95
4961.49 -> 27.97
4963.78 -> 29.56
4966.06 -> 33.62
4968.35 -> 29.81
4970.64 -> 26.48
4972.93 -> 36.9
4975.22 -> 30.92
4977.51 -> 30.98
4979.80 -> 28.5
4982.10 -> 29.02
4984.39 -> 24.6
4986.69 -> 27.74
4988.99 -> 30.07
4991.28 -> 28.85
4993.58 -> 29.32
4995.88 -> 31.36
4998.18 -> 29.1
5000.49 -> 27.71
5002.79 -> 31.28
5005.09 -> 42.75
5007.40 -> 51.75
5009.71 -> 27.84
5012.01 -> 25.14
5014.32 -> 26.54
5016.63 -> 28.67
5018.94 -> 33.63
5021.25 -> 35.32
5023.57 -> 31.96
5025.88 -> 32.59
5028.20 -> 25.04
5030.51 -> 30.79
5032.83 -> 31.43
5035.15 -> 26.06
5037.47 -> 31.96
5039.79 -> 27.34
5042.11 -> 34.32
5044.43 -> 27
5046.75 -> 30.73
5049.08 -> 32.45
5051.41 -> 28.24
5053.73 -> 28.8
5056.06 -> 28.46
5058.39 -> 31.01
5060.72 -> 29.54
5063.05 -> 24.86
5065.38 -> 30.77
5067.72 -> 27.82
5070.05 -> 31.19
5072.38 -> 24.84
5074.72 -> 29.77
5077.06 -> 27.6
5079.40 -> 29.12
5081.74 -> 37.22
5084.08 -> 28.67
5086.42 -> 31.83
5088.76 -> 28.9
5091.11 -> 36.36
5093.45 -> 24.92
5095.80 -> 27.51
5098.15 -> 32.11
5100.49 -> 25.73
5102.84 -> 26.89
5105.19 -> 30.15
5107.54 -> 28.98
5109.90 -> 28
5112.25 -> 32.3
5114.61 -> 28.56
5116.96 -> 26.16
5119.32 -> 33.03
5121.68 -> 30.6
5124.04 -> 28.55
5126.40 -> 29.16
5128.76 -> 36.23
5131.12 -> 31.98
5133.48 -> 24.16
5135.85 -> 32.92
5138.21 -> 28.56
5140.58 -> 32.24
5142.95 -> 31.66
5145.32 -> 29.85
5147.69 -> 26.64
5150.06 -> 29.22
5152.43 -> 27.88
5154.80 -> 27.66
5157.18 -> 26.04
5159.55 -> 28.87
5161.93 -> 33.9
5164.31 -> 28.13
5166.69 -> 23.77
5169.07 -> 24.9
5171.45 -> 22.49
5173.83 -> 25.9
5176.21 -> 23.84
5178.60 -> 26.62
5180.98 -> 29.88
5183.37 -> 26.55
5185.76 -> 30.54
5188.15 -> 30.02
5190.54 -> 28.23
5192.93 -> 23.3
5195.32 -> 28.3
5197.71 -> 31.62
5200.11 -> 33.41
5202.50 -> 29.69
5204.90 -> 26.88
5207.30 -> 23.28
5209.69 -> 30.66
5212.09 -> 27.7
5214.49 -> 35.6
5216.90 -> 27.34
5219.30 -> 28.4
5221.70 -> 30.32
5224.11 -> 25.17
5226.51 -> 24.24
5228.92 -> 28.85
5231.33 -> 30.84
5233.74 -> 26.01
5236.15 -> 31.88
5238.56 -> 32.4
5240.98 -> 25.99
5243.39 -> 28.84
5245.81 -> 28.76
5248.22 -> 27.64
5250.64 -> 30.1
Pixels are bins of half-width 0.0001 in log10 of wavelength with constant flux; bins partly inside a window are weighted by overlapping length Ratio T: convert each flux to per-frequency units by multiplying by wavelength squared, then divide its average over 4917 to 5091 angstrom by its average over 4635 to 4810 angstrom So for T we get 1.06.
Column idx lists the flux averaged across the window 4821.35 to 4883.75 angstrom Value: 31.4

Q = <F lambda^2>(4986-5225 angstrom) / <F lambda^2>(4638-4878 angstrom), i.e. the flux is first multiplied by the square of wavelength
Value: 1.07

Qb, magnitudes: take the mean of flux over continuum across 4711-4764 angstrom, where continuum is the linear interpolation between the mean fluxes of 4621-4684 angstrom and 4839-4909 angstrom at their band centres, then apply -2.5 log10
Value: -0.01 mag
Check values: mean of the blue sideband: 32.5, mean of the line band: 32.1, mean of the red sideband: 30.6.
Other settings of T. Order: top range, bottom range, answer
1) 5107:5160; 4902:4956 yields 1.10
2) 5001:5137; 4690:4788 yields 1.09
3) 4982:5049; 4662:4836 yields 1.08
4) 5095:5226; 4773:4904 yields 1.05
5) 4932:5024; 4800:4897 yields 1.04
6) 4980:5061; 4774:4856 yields 1.06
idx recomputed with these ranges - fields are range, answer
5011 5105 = 29.6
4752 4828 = 31.4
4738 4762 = 32.9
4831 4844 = 31.3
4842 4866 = 34.5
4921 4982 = 30.2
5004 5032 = 32.6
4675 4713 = 32.3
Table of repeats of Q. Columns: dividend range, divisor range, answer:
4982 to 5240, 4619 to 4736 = 1.09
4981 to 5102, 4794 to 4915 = 1.05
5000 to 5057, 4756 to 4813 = 1.11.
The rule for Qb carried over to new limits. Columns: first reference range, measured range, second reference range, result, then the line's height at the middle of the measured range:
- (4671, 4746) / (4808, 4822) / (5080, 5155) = 0.01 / 31.6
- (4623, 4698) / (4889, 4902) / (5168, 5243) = 0.02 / 30.6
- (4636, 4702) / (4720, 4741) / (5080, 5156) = 0.00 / 31.8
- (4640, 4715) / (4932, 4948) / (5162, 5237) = 0.00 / 30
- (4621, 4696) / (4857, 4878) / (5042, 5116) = -0.05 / 31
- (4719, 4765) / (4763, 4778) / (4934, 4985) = 0.02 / 31.9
